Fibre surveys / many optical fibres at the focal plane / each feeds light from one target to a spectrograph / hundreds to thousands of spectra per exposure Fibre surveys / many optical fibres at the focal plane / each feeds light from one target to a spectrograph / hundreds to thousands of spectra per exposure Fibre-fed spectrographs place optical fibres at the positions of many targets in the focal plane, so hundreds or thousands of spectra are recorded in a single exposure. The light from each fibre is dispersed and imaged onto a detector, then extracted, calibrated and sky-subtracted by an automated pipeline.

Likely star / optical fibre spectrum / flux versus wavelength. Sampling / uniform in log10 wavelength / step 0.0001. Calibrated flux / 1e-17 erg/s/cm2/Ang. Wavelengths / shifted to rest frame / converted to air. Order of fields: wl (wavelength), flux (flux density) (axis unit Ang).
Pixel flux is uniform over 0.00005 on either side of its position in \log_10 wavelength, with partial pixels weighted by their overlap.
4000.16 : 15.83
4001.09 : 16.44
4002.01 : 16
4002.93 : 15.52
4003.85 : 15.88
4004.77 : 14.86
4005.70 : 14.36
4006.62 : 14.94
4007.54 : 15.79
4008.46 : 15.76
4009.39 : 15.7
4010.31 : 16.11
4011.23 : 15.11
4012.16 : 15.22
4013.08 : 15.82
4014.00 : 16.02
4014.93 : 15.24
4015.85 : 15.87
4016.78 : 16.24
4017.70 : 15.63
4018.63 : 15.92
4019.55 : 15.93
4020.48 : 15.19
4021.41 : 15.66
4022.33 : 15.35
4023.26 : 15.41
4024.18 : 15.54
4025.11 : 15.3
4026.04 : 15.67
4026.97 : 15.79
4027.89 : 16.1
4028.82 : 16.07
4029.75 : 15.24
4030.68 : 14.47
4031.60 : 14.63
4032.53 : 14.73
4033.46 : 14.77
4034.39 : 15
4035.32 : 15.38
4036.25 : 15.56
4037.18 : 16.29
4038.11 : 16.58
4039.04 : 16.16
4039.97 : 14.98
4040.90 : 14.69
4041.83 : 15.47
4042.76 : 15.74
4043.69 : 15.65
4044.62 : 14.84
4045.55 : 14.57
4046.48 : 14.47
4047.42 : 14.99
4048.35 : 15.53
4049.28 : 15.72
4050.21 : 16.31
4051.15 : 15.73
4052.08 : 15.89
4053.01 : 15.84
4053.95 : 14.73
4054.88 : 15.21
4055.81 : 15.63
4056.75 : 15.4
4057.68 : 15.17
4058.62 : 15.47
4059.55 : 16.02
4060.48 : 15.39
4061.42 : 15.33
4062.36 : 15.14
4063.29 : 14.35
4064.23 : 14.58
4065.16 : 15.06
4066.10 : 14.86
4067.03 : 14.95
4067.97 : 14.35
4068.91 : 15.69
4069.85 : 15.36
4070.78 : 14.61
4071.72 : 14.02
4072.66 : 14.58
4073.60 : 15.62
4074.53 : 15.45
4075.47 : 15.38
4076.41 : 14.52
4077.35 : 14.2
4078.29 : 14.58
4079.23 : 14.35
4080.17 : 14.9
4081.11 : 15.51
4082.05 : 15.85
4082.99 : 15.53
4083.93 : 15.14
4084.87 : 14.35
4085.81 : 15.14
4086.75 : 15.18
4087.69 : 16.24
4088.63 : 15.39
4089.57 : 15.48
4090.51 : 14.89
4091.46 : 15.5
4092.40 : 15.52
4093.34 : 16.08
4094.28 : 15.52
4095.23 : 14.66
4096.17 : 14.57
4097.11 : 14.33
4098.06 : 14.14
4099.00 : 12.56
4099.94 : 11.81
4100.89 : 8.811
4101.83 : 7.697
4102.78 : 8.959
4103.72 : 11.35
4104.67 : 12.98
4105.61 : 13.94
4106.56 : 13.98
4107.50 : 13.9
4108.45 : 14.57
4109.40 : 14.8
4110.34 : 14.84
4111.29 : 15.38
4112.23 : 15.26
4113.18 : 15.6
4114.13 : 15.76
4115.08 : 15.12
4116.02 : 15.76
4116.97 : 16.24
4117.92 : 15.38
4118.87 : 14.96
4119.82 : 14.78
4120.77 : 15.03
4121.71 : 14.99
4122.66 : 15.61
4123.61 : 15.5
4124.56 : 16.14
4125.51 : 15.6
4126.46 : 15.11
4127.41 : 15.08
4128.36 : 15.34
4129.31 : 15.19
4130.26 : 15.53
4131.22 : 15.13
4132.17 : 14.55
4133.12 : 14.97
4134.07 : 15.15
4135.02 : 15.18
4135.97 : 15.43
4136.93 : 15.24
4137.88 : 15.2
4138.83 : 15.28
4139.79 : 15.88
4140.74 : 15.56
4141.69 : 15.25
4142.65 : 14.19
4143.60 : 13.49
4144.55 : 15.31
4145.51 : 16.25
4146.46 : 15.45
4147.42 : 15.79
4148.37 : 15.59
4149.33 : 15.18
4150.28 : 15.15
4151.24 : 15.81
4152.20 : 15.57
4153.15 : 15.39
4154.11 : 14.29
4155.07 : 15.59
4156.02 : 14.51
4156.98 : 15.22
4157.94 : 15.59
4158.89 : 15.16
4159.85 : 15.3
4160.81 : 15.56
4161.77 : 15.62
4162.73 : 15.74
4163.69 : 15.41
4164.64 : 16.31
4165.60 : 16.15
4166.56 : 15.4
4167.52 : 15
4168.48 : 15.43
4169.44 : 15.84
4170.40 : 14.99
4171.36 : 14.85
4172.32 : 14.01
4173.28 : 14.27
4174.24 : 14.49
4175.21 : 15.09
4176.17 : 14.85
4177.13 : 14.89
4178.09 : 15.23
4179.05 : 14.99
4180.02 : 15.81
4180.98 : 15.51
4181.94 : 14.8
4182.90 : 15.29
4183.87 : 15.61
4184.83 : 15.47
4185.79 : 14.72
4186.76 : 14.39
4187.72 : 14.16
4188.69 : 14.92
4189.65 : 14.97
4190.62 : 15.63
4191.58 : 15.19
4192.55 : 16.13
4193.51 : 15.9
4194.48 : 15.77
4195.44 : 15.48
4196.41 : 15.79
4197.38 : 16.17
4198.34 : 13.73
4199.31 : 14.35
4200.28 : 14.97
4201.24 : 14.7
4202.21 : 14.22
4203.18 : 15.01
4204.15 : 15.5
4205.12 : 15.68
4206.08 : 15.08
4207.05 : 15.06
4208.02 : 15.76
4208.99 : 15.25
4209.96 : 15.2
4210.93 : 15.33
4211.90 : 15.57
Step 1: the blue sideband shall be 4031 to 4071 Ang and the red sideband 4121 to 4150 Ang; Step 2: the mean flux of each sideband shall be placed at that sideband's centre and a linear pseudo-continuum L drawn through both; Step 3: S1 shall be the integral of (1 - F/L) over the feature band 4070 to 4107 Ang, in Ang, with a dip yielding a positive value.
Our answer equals 2.6 Ang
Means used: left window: 15.3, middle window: 14.2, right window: 15.3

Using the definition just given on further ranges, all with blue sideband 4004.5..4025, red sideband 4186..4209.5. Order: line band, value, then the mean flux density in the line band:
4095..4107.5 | 2.5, 12.3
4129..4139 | 0.1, 15.2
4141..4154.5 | 0.0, 15.2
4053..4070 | 0.3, 15.2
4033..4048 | 0.2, 15.3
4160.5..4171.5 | -0.2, 15.5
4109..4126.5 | -0.1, 15.4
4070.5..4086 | 0.5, 14.9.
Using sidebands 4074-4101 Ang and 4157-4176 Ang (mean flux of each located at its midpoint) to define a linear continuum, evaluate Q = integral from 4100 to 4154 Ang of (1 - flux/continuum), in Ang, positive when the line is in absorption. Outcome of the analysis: 1.1 Ang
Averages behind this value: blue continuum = 14.8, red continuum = 15.3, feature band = 14.7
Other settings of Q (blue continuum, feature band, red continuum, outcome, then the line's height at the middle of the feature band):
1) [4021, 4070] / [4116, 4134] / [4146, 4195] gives 0.0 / 15.3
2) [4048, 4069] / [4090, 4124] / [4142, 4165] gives 2.5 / 15.3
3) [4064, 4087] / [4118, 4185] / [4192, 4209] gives -0.5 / 15.1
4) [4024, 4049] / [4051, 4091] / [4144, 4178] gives 0.5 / 15.3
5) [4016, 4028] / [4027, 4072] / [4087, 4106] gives -1.2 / 14.9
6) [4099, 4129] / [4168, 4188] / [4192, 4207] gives 0.0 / 15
